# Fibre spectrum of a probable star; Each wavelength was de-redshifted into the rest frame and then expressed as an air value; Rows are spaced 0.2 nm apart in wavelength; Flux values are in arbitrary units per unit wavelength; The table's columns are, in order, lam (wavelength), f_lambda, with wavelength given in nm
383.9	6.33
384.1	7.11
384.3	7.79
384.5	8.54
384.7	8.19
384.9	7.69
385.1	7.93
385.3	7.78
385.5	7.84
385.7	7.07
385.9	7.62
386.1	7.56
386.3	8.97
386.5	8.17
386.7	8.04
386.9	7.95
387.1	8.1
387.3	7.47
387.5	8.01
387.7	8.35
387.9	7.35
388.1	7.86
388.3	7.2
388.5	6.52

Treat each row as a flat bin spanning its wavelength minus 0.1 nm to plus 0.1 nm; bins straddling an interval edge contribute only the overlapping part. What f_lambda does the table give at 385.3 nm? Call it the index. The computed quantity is 7.78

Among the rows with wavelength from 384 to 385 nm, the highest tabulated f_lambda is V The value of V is 8.54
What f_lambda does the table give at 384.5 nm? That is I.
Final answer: 8.54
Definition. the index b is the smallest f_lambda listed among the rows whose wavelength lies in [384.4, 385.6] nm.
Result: 7.69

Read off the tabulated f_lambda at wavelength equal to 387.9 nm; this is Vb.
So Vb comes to 7.35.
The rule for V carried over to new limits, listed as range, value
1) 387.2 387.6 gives 8.01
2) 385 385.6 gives 7.93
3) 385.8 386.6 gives 8.97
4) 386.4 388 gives 8.35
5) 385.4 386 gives 7.84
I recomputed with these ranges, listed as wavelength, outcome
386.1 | 7.56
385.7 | 7.07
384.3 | 7.79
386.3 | 8.97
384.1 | 7.11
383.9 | 6.33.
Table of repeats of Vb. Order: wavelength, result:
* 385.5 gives 7.84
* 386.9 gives 7.95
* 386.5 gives 8.17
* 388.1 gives 7.86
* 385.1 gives 7.93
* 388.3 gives 7.2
